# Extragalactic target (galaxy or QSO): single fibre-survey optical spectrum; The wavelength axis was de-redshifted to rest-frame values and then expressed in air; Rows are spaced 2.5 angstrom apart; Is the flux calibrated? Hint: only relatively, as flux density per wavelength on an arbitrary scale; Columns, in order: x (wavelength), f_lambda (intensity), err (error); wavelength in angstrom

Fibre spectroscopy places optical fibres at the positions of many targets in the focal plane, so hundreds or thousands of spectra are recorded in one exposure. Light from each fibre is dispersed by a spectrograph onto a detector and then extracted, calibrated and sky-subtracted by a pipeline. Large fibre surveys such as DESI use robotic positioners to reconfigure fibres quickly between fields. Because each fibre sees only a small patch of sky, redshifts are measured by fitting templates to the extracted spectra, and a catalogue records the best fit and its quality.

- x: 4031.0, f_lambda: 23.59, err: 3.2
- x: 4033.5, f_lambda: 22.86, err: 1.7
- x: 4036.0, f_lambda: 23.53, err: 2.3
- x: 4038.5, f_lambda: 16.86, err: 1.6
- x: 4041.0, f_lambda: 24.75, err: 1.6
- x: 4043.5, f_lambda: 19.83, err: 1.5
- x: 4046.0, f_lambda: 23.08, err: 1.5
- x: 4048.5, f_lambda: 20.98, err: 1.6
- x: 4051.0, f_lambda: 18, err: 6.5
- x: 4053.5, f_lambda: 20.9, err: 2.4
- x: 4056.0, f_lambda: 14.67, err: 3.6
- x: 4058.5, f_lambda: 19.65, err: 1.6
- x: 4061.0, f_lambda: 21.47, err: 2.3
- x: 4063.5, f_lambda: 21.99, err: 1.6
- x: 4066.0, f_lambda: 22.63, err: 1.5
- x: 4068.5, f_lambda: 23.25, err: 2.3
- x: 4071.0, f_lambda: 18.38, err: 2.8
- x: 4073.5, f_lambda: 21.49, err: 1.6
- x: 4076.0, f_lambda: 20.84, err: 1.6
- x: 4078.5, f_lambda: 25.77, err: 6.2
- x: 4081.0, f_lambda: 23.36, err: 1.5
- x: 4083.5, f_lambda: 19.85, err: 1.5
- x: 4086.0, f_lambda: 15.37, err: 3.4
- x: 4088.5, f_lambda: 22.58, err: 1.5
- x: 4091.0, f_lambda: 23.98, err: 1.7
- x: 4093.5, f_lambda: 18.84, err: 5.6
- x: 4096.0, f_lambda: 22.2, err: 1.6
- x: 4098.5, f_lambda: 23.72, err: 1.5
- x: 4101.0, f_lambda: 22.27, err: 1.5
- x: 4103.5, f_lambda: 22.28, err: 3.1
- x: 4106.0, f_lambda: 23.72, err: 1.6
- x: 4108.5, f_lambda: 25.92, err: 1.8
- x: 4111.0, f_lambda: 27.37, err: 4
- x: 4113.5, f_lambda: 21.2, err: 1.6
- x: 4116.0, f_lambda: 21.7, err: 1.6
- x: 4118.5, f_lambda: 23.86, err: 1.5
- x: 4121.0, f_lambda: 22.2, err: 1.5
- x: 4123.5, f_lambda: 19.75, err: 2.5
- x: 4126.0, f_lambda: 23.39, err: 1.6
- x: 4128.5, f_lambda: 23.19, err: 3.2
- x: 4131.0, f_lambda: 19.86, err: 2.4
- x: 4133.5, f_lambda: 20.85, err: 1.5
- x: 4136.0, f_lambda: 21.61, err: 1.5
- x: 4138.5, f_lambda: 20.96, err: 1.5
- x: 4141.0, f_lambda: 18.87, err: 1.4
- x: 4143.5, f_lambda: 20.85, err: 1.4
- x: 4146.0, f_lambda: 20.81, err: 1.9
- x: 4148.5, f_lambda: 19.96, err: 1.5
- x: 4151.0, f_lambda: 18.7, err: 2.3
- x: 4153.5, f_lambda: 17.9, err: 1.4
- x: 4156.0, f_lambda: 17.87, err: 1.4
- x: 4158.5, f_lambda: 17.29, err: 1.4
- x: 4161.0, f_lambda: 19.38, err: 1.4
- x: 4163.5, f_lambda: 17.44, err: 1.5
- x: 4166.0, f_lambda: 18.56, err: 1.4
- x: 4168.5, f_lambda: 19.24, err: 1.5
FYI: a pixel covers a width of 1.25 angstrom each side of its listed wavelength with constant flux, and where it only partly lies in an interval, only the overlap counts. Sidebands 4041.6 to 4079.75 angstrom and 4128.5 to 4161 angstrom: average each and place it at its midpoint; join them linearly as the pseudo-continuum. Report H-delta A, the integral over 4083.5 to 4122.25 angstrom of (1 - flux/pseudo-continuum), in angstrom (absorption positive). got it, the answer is -3.9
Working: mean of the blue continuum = 20.9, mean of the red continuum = 19.8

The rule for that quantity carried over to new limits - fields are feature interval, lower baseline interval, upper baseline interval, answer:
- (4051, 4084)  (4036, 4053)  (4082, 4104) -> 0.0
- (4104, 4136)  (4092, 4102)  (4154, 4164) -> -3.6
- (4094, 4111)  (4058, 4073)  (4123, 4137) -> -1.6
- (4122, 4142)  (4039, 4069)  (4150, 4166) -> -2.5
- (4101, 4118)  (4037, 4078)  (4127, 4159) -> -2.8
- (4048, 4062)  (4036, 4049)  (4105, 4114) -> 1.8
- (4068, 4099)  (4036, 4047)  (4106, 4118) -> 2.0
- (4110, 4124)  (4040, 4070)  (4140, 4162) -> -2.2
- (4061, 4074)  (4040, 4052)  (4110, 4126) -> 0.1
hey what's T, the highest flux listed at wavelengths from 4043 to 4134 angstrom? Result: 27.37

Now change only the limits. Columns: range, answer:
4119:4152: 23.39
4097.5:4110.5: 25.92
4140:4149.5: 20.85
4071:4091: 25.77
